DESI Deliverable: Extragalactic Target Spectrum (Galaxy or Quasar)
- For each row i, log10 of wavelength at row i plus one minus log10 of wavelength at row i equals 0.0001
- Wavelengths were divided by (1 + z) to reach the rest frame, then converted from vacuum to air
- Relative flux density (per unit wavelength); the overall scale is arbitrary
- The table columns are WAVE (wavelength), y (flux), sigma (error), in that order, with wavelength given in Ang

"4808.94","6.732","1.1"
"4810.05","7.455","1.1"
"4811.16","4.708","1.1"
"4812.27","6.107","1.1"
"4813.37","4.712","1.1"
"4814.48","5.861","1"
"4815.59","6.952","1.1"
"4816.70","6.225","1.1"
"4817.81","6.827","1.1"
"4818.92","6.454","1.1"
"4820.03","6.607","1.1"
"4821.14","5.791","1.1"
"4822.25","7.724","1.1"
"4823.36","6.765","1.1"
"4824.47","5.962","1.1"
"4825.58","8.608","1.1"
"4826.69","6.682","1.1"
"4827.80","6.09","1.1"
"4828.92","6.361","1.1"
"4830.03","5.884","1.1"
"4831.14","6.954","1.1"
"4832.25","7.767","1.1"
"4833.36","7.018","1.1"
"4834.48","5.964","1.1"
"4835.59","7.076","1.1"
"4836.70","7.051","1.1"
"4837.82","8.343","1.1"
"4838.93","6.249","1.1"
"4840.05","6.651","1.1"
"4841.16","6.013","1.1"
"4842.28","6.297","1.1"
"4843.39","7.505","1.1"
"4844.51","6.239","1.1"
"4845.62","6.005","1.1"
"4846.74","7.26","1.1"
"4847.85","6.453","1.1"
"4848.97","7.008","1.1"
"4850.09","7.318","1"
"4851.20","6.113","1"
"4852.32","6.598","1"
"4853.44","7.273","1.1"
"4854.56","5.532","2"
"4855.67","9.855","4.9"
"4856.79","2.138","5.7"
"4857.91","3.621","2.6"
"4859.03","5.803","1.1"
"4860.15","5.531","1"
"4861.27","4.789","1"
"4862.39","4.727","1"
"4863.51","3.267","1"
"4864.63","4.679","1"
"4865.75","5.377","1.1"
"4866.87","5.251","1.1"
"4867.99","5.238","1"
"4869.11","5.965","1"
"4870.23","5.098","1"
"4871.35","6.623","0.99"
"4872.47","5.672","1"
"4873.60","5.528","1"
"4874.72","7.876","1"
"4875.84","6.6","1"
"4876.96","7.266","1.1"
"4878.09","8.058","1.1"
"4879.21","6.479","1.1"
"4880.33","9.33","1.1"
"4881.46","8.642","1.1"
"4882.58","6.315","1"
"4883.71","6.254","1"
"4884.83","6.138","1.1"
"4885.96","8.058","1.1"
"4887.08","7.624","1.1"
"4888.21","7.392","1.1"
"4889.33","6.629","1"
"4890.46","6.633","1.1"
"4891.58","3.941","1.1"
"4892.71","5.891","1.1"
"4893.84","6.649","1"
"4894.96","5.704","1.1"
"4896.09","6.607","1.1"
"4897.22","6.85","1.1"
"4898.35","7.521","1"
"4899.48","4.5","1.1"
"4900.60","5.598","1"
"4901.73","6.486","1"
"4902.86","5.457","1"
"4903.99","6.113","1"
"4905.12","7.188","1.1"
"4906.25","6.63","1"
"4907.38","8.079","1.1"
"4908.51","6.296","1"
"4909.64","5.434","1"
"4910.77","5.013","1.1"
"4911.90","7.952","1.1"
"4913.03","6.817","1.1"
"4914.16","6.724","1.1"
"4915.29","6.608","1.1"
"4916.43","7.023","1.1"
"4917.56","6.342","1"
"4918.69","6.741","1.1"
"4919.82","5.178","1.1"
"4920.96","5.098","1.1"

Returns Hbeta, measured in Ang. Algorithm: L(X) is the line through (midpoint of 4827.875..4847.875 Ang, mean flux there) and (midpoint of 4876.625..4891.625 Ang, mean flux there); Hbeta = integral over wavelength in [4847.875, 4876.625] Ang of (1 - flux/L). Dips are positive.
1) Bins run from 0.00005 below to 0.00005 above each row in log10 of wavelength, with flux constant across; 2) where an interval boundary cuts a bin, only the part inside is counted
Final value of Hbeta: 4.9 Ang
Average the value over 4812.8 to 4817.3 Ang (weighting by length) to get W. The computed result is 5.95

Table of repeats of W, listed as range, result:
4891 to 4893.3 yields 4.95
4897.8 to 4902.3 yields 6.03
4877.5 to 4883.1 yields 7.77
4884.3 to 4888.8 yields 7.31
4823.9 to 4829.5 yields 6.73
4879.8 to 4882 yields 8.96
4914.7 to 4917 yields 6.8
